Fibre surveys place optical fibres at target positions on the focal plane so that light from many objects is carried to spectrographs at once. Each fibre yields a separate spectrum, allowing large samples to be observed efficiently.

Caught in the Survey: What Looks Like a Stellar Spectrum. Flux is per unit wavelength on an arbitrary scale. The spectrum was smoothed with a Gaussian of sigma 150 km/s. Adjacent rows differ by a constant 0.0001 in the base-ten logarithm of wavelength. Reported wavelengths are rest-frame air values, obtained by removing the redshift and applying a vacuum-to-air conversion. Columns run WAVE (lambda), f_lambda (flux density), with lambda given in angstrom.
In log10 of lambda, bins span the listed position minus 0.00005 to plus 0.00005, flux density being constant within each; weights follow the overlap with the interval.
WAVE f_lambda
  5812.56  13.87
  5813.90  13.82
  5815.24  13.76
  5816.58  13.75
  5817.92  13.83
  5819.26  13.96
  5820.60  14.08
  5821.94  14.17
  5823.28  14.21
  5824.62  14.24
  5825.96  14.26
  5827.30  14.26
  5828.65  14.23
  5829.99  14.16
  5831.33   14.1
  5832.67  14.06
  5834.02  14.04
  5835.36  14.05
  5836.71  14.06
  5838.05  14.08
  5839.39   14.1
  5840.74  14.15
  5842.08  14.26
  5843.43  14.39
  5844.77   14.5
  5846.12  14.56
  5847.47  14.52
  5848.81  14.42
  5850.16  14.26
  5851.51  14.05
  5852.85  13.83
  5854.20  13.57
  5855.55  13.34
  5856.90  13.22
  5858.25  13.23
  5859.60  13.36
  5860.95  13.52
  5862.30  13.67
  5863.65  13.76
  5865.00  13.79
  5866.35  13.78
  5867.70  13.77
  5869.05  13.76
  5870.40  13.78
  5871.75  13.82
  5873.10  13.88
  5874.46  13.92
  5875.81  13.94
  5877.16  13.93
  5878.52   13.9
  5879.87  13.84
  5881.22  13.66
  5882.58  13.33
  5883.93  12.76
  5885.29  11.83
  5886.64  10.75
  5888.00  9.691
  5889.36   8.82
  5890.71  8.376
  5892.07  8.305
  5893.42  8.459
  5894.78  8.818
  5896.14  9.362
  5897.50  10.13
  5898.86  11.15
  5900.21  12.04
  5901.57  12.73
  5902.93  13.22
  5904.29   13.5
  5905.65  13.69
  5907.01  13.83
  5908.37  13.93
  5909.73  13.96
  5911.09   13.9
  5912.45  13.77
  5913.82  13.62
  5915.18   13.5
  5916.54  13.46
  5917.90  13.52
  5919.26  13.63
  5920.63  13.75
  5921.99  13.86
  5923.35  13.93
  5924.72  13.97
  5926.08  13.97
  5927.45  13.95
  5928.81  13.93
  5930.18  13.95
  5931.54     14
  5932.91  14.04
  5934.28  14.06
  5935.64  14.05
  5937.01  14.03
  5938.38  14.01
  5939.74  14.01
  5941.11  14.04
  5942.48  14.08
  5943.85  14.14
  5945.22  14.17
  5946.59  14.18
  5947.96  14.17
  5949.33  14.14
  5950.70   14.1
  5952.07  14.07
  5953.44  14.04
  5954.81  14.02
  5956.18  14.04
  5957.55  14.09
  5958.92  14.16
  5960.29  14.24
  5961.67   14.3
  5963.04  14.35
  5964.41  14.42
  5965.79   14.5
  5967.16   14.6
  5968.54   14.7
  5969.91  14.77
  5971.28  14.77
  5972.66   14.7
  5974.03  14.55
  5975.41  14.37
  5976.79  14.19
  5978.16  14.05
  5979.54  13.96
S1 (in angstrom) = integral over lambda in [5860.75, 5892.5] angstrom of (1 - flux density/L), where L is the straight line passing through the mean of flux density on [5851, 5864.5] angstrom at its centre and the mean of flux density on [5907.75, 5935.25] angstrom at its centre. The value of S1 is 2.1 angstrom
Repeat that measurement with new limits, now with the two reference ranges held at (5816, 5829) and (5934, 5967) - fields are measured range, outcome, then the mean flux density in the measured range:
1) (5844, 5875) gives 0.6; 13.8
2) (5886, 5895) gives 3.2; 9.03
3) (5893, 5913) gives 2.7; 12.2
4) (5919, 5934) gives 0.2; 13.9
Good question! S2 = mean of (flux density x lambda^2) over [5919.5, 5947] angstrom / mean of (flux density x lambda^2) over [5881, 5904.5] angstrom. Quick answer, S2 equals 1.31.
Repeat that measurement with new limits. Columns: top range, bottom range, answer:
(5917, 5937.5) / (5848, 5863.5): 1.04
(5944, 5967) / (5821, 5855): 1.04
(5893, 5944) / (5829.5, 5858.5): 0.97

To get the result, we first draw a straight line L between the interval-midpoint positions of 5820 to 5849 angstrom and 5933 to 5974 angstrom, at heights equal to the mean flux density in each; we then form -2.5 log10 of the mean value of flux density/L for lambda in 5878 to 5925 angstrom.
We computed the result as 0.16 mag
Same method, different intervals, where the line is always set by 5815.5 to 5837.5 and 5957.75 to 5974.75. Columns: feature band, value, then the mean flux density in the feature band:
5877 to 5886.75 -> 0.09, 13.1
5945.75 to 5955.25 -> 0.03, 14.1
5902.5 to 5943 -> 0.04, 13.8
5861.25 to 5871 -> 0.03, 13.8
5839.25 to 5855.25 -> 0.00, 14.2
